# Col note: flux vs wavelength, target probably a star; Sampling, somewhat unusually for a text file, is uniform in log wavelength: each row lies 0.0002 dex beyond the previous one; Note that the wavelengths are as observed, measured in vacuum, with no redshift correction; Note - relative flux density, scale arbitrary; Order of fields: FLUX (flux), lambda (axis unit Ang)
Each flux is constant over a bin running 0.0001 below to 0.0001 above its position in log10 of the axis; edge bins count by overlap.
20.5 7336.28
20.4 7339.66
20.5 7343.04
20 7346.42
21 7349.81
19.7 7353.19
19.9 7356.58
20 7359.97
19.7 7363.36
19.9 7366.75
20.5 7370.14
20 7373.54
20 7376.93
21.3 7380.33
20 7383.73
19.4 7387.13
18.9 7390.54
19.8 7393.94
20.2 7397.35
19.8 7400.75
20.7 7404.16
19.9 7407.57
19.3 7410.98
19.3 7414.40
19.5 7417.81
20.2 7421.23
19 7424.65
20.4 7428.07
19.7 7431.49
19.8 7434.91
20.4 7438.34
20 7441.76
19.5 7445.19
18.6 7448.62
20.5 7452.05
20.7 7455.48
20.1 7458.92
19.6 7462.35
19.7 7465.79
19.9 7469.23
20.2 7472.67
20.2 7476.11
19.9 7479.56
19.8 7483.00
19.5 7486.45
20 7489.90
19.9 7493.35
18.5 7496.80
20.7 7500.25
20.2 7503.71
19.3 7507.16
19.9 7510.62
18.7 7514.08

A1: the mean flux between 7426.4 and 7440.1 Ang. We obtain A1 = 20.1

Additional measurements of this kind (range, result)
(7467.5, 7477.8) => 20.1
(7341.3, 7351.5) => 20.5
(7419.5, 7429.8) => 19.9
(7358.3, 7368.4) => 19.9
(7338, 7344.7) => 20.5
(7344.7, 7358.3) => 20.1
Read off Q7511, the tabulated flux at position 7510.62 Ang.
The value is 19.9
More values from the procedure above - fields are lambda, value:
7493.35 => 19.9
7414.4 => 19.3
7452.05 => 20.5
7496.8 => 18.5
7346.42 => 20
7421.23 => 20.2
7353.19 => 19.7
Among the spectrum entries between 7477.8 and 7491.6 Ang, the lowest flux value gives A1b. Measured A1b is 19.5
